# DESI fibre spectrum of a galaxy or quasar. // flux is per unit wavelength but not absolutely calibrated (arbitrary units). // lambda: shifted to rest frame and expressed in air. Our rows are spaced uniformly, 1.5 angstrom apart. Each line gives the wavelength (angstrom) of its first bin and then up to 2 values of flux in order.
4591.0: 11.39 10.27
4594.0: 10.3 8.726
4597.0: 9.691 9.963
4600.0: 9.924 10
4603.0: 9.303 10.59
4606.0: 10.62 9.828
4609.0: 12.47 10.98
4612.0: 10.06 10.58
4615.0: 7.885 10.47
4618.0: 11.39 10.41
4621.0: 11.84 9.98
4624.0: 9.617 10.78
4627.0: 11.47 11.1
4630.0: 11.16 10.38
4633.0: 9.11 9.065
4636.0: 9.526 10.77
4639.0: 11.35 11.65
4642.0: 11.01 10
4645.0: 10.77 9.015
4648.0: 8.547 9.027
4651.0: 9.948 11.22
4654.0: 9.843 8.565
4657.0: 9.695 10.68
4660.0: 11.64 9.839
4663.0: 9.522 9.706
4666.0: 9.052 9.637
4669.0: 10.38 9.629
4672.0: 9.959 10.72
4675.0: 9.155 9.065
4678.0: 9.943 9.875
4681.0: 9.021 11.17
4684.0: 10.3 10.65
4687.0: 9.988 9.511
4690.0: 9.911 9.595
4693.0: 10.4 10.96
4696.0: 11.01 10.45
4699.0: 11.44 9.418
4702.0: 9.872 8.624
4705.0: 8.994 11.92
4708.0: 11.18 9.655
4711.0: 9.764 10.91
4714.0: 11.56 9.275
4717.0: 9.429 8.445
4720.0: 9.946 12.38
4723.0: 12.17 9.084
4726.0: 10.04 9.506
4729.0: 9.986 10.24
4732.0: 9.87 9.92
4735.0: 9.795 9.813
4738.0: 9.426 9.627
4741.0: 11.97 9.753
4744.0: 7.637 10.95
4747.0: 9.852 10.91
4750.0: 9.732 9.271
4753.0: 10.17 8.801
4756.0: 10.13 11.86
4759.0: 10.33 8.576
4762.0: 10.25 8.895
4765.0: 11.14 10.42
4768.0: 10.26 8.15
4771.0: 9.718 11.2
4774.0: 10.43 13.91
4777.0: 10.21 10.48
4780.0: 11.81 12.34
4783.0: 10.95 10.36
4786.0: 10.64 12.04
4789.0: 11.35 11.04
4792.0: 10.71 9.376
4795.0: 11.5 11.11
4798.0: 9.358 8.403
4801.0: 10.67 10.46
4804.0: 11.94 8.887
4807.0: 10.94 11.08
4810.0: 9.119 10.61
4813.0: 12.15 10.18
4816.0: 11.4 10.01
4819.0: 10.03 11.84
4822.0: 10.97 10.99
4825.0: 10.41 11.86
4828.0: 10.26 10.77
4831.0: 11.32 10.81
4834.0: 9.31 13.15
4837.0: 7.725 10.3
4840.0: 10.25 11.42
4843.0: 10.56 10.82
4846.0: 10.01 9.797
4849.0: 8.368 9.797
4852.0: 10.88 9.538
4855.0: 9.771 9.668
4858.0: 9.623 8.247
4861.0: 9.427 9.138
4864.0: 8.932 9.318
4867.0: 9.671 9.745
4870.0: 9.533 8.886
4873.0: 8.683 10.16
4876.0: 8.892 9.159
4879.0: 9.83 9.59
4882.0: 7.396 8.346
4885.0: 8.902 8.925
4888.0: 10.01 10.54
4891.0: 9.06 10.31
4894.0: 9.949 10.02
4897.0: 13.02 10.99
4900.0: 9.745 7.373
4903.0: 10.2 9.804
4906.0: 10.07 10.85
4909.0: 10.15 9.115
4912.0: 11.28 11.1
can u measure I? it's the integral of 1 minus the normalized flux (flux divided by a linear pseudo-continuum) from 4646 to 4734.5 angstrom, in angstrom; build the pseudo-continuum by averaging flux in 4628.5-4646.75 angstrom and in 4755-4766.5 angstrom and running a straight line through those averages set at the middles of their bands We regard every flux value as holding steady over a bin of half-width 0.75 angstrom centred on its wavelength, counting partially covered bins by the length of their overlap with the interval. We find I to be 2.26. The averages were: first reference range 10.4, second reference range 10.2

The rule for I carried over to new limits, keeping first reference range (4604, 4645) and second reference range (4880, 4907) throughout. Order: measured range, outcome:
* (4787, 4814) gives -1.62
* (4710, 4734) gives 0.16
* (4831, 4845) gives -0.93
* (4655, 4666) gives 0.52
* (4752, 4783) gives -1.15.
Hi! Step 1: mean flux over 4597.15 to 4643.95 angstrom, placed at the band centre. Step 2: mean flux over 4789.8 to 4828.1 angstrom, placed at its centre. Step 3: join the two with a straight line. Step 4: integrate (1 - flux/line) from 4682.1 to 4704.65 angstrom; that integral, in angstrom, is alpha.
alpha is 0.7 angstrom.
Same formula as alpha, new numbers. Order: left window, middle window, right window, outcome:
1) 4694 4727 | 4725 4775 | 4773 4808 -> 2.7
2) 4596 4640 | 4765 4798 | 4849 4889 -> -4.0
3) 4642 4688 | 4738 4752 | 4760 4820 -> 0.5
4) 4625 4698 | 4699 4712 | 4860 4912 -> 0.0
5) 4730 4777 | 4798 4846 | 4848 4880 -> -4.5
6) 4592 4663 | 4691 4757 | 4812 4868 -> 0.9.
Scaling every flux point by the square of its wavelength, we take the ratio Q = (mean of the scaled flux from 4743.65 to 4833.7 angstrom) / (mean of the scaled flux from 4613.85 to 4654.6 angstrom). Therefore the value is 1.09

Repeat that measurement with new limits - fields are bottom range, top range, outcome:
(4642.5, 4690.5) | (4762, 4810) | 1.13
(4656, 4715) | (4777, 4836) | 1.12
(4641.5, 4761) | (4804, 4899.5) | 1.07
